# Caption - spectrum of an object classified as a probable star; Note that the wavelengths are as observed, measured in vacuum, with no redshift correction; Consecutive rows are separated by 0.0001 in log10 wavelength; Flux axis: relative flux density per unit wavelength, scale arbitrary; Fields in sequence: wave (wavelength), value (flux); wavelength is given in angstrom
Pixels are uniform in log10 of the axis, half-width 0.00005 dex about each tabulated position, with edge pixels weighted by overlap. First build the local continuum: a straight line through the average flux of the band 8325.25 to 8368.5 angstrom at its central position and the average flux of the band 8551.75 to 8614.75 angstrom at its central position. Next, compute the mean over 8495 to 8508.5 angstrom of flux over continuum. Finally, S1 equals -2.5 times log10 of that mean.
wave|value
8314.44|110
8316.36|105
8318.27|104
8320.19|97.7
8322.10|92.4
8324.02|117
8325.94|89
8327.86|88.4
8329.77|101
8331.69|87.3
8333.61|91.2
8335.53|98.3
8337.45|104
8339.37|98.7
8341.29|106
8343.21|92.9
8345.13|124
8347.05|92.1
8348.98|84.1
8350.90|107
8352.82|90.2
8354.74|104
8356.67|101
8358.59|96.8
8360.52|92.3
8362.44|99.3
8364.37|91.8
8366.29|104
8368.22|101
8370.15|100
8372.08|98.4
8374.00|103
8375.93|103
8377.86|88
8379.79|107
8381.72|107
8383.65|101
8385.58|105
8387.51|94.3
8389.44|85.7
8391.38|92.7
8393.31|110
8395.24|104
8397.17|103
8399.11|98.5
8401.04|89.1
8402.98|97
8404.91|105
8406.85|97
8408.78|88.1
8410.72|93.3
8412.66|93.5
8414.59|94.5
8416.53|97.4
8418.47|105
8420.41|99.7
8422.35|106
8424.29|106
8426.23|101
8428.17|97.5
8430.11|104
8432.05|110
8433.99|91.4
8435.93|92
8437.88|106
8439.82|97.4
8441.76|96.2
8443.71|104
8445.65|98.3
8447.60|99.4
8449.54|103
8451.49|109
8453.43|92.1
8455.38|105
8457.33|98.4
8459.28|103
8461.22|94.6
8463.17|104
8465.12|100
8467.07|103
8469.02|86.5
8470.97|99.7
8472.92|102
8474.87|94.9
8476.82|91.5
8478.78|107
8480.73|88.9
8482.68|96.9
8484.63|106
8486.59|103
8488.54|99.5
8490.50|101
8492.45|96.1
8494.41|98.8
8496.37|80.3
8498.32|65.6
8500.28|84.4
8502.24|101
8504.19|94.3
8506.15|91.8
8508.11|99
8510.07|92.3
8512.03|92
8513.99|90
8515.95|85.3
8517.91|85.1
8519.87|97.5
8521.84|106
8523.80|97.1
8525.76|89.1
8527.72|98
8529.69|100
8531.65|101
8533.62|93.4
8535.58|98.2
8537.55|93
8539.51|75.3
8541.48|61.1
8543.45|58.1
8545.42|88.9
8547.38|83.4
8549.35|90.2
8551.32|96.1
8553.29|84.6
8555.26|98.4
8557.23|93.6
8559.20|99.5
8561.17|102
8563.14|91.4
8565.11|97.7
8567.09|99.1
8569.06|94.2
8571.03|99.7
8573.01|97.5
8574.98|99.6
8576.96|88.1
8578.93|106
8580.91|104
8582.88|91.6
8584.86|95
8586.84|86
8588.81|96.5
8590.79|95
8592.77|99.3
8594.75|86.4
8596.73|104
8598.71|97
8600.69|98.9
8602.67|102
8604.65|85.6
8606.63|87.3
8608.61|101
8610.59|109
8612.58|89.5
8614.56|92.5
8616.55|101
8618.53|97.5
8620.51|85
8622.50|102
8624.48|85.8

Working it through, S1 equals 0.10 mag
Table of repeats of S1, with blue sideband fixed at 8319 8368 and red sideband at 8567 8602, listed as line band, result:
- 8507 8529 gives 0.04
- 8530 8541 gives 0.06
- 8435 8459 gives -0.03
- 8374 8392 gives -0.01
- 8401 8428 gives -0.01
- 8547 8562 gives 0.03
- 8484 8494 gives -0.04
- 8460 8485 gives -0.01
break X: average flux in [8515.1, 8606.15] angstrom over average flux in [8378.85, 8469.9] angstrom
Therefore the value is 0.9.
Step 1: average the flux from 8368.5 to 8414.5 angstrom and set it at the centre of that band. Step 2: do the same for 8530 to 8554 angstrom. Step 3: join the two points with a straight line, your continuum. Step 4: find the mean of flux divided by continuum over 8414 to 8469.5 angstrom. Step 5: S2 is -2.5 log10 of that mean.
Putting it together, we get -0.07 mag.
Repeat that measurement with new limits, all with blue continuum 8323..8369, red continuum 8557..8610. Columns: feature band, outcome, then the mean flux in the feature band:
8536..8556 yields 0.16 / 83.1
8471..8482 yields 0.00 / 97.1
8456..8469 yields -0.02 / 99.6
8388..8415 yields 0.02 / 96.5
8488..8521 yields 0.07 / 91.3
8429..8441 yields -0.03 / 100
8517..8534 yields 0.00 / 96.5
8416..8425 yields -0.06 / 103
